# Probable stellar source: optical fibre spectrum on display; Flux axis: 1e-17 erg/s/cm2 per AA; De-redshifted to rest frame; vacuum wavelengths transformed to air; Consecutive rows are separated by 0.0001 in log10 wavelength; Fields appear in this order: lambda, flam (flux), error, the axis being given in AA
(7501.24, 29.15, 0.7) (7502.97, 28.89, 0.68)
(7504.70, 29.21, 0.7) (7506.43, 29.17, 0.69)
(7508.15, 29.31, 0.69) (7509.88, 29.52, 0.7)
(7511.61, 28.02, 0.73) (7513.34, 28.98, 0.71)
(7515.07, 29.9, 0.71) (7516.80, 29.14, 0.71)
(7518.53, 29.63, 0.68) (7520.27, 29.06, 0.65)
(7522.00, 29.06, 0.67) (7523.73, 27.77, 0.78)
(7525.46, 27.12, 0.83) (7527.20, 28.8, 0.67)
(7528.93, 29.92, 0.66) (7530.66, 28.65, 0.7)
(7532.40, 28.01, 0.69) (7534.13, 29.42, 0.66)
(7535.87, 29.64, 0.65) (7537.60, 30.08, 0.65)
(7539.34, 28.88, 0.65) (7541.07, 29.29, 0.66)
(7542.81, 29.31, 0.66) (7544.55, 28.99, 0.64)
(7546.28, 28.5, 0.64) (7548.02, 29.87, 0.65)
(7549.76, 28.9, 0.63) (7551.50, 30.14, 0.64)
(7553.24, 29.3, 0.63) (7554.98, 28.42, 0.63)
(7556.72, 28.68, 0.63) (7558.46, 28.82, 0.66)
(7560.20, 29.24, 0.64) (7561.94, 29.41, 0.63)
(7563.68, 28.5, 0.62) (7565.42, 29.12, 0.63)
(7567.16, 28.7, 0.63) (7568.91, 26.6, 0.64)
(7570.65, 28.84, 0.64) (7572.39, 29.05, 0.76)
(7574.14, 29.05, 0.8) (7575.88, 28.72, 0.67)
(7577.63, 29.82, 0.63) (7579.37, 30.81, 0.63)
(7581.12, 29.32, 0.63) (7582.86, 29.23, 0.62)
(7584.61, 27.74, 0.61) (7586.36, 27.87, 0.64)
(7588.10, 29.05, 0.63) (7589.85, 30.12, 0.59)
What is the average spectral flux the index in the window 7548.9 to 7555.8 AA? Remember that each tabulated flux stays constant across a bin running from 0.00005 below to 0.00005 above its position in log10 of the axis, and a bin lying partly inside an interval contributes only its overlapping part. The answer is 29.2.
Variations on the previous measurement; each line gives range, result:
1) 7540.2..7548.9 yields 29.2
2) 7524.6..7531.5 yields 28.6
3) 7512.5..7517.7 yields 29.4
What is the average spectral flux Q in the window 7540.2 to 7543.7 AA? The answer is 29.3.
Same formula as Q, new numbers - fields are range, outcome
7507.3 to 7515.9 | 29.1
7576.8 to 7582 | 30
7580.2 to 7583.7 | 29.3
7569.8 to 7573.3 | 28.9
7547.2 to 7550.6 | 29.4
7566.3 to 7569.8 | 27.6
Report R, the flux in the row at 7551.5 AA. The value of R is 30.14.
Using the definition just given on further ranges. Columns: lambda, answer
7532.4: 28.01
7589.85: 30.12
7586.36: 27.87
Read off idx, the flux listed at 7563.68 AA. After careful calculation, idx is 28.5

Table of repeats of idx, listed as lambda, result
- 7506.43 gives 29.17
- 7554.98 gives 28.42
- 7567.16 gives 28.7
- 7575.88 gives 28.72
